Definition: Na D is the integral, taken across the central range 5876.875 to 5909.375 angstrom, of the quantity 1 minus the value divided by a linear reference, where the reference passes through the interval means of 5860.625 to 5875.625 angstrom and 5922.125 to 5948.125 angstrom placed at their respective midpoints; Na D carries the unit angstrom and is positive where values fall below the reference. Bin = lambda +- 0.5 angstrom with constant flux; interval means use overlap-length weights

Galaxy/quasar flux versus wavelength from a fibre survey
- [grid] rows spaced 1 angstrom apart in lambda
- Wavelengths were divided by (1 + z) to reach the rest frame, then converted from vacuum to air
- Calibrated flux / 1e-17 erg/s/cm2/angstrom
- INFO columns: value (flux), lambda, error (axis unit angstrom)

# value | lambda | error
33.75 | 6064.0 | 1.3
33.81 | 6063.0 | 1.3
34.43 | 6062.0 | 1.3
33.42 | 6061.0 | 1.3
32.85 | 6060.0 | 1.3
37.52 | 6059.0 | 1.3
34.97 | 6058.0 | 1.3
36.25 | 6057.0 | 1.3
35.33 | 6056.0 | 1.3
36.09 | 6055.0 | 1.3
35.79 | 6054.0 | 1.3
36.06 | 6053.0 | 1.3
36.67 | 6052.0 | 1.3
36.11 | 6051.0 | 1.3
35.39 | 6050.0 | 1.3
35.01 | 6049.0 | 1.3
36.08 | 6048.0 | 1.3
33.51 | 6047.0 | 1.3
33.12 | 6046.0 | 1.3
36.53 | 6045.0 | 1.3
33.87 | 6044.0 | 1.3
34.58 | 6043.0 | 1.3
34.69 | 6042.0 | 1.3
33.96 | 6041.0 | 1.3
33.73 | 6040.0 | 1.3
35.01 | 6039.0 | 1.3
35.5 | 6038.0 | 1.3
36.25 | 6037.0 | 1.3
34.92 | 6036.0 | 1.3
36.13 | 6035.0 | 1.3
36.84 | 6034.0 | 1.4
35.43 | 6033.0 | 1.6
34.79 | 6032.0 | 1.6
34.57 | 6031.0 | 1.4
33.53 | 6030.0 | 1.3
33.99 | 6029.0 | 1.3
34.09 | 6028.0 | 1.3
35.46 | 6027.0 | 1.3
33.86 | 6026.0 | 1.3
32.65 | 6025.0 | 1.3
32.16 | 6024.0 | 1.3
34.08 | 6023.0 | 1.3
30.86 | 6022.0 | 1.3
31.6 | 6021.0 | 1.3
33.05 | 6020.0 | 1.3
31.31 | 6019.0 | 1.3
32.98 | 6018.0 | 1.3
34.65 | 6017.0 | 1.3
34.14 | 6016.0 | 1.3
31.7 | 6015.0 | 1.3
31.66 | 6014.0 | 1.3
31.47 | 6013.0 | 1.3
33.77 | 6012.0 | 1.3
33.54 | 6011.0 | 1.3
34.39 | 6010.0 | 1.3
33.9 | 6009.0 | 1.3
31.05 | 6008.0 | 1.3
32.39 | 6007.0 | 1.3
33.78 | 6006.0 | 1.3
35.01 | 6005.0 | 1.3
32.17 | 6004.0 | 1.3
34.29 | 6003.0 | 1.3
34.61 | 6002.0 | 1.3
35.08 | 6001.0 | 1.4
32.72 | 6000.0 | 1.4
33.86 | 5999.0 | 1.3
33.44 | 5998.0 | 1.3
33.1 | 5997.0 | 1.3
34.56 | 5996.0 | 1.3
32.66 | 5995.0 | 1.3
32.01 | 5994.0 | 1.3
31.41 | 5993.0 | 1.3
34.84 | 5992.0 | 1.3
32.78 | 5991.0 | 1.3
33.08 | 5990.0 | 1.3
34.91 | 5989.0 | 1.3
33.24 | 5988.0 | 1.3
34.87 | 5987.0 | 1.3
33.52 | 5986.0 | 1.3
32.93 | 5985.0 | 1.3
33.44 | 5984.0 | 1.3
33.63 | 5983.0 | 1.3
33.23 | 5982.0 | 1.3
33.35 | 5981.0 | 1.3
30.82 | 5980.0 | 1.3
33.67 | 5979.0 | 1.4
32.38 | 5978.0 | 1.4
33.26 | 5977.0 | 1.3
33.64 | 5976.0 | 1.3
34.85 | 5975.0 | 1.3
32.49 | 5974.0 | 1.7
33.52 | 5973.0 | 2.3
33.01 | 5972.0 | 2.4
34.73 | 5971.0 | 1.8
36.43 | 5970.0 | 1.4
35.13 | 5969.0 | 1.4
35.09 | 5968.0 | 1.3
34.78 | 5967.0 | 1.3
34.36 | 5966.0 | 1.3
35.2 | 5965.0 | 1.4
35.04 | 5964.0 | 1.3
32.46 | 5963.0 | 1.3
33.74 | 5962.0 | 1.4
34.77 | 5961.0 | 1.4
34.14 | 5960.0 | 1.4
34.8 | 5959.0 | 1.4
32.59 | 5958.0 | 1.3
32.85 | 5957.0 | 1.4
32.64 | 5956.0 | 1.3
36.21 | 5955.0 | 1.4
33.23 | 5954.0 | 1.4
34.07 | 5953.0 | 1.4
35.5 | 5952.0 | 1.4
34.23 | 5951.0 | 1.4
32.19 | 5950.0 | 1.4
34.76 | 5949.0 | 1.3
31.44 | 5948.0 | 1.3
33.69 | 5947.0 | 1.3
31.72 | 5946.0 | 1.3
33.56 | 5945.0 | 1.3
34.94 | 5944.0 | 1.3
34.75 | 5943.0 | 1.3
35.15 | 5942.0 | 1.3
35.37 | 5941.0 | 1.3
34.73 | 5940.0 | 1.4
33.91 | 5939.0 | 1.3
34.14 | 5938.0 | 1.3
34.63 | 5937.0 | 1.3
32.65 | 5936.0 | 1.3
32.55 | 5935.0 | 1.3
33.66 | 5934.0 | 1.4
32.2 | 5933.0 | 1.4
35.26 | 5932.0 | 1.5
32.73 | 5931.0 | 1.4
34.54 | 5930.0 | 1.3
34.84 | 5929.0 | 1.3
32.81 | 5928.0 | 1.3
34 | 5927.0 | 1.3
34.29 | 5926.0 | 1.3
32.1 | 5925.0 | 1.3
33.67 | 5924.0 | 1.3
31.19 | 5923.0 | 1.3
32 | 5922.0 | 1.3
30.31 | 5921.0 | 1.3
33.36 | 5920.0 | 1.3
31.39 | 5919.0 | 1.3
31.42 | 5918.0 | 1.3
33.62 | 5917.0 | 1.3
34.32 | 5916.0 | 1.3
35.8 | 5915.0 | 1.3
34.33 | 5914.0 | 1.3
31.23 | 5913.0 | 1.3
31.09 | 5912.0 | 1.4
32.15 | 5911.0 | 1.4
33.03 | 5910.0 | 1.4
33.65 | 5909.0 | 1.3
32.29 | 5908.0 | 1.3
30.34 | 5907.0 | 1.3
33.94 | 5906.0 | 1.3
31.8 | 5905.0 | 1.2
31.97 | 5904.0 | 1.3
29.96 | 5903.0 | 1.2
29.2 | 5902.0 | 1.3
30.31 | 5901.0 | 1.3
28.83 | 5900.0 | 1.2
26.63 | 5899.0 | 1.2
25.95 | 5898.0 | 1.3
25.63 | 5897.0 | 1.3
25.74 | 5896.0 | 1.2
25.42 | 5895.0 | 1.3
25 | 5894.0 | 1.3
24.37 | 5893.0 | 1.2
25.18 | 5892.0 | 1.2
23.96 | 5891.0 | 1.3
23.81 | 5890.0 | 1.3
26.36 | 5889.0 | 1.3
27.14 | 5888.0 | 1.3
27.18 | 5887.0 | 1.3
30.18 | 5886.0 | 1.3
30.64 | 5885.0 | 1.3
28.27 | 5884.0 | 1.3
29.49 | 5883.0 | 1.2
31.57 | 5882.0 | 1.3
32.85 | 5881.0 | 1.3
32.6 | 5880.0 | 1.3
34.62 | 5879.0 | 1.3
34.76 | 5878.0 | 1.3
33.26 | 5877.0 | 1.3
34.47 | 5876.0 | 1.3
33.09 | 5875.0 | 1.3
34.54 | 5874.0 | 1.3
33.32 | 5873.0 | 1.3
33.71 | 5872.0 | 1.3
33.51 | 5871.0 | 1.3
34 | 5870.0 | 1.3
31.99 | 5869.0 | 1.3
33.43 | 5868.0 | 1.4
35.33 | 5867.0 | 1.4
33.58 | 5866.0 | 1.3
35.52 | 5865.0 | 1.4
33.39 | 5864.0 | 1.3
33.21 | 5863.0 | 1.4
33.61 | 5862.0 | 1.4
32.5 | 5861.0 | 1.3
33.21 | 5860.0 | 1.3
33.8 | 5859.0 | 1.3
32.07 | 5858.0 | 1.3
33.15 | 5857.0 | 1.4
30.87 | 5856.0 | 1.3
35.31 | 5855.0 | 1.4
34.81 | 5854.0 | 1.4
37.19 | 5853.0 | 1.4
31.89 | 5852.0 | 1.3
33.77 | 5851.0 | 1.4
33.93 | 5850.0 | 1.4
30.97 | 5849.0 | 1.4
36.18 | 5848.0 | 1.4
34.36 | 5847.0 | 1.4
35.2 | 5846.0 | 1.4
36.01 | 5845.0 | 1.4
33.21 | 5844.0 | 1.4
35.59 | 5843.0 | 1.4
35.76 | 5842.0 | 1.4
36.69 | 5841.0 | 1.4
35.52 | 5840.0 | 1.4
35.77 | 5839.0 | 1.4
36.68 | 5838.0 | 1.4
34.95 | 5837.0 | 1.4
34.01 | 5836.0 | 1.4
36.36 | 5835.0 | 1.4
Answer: 4.4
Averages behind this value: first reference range 33.7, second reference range 33.6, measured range 29.1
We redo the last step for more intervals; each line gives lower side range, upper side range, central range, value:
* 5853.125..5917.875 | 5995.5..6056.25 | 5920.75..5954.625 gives -1.30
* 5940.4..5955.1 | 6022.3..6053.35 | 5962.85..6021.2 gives 1.50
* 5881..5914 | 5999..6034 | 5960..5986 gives -1.67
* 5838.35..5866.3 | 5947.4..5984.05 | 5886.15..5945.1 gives 4.71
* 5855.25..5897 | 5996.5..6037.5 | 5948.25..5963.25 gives -0.62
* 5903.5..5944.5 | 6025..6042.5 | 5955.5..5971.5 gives -0.24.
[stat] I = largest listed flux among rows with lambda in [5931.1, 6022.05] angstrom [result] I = 36.43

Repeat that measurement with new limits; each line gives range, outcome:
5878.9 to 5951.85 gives 35.8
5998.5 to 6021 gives 35.08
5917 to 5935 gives 35.26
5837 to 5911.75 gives 37.19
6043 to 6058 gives 36.67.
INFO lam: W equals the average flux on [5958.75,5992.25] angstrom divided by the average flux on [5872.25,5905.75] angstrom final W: 1.2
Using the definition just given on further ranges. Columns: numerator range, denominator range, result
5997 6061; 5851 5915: 1.09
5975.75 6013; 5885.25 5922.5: 1.12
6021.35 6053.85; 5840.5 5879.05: 1.02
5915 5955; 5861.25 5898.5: 1.10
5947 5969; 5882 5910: 1.20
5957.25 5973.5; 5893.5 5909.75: 1.17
